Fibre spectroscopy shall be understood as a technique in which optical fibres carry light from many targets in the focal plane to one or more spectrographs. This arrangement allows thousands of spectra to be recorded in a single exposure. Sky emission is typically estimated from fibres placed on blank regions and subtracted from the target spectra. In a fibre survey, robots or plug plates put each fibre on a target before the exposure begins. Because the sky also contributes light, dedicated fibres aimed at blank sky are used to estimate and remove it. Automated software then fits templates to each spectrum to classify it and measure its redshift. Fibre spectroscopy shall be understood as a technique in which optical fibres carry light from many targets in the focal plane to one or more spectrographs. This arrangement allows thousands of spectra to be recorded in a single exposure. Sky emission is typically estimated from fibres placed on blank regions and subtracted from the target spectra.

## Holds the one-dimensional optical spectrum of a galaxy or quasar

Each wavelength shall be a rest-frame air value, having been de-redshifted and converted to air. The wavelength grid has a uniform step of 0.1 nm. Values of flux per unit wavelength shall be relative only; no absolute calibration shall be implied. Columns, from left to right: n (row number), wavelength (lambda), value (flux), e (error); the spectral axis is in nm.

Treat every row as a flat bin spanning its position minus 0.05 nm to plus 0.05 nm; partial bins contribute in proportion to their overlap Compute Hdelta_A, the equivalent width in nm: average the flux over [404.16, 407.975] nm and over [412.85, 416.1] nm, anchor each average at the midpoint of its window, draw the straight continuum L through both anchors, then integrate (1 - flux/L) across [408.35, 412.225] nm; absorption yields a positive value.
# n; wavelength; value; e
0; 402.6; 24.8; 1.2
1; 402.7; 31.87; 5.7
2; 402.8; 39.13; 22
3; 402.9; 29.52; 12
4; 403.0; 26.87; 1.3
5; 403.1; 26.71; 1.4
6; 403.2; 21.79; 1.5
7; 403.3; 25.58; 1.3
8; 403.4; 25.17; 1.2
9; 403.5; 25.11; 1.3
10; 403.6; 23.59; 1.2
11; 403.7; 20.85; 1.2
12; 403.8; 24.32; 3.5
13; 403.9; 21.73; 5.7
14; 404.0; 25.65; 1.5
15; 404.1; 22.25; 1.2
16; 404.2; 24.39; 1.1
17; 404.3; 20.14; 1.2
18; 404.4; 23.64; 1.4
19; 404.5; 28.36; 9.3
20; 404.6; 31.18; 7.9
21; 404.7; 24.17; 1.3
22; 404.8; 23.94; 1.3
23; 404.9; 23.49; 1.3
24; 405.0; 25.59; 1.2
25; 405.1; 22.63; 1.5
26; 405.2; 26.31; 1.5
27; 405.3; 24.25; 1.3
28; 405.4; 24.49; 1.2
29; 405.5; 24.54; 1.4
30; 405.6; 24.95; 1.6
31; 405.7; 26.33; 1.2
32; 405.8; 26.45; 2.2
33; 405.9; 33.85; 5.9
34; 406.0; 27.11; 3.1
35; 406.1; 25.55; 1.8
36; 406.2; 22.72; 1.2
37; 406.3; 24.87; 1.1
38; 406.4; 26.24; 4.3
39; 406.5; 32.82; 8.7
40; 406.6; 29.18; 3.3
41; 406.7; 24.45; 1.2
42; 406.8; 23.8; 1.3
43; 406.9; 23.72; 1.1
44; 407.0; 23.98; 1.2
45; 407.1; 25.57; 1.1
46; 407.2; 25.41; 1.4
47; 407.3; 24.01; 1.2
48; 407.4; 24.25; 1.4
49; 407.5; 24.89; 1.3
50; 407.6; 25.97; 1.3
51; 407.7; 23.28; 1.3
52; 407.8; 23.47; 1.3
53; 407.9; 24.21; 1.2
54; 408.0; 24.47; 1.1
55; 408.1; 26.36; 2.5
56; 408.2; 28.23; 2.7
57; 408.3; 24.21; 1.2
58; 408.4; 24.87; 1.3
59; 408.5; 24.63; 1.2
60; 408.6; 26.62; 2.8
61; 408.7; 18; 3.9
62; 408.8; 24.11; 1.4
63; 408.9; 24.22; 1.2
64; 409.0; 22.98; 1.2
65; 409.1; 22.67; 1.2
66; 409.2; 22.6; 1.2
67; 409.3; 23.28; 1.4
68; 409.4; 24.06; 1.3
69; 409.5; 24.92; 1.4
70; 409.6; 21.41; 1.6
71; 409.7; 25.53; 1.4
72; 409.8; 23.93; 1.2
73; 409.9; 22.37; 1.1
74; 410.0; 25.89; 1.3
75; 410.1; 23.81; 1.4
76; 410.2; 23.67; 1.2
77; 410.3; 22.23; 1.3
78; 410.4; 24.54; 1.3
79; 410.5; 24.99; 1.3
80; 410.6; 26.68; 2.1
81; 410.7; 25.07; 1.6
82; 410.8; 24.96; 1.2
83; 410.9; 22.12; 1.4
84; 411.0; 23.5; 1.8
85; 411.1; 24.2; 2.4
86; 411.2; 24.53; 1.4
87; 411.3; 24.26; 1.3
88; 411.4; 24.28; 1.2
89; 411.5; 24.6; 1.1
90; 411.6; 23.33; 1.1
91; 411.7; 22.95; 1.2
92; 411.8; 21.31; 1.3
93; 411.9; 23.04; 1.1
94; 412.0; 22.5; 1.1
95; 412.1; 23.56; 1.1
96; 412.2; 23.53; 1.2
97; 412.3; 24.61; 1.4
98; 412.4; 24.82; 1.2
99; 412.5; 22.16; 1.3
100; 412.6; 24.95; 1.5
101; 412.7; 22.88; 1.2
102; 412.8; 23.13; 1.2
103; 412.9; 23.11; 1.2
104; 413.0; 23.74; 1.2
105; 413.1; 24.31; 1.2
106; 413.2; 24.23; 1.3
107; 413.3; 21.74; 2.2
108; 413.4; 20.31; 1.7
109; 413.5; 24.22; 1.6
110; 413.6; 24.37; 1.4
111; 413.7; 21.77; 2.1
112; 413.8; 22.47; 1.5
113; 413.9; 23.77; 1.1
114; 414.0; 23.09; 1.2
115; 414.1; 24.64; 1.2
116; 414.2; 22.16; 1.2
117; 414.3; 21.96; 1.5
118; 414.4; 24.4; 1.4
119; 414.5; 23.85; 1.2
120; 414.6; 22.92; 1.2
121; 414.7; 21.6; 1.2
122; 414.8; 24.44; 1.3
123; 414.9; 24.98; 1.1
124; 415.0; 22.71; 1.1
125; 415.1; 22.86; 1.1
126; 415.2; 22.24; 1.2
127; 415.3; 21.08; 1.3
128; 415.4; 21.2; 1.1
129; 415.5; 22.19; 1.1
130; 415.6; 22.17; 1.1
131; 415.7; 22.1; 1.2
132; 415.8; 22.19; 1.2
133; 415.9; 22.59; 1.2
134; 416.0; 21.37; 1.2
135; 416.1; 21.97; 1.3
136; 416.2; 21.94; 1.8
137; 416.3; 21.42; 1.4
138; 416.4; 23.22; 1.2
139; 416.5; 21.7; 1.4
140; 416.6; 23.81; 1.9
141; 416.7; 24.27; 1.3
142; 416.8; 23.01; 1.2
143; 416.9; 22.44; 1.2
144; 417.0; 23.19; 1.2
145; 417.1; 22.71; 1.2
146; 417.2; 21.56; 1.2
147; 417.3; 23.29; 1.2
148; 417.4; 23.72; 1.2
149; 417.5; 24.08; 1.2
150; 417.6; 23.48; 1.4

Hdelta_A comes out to 0.06 nm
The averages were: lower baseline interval 25.4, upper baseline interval 22.8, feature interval 23.7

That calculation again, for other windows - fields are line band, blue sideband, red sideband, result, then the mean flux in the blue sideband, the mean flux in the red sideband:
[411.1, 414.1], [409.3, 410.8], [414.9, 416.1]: -0.02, 24.2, 22.2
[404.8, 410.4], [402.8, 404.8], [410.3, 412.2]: -0.07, 25.1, 23.9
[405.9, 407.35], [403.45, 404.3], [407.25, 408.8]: -0.11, 23.3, 24.5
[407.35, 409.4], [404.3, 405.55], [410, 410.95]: 0.03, 25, 24.3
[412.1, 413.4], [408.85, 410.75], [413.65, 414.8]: -0.01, 23.9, 23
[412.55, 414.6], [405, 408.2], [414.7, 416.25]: -0.02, 25.5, 22.4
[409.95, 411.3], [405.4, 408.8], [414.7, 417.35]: 0.00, 25.4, 22.5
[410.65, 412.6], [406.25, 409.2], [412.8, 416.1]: 0.00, 24.8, 22.8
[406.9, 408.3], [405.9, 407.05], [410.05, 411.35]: 0.04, 26.2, 24.2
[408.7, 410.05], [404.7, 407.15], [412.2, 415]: 0.06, 25.7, 23.3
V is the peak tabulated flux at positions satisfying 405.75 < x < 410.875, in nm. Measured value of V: 33.85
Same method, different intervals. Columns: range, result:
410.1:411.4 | 26.68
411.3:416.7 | 24.98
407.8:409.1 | 28.23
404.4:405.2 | 31.18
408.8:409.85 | 25.53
